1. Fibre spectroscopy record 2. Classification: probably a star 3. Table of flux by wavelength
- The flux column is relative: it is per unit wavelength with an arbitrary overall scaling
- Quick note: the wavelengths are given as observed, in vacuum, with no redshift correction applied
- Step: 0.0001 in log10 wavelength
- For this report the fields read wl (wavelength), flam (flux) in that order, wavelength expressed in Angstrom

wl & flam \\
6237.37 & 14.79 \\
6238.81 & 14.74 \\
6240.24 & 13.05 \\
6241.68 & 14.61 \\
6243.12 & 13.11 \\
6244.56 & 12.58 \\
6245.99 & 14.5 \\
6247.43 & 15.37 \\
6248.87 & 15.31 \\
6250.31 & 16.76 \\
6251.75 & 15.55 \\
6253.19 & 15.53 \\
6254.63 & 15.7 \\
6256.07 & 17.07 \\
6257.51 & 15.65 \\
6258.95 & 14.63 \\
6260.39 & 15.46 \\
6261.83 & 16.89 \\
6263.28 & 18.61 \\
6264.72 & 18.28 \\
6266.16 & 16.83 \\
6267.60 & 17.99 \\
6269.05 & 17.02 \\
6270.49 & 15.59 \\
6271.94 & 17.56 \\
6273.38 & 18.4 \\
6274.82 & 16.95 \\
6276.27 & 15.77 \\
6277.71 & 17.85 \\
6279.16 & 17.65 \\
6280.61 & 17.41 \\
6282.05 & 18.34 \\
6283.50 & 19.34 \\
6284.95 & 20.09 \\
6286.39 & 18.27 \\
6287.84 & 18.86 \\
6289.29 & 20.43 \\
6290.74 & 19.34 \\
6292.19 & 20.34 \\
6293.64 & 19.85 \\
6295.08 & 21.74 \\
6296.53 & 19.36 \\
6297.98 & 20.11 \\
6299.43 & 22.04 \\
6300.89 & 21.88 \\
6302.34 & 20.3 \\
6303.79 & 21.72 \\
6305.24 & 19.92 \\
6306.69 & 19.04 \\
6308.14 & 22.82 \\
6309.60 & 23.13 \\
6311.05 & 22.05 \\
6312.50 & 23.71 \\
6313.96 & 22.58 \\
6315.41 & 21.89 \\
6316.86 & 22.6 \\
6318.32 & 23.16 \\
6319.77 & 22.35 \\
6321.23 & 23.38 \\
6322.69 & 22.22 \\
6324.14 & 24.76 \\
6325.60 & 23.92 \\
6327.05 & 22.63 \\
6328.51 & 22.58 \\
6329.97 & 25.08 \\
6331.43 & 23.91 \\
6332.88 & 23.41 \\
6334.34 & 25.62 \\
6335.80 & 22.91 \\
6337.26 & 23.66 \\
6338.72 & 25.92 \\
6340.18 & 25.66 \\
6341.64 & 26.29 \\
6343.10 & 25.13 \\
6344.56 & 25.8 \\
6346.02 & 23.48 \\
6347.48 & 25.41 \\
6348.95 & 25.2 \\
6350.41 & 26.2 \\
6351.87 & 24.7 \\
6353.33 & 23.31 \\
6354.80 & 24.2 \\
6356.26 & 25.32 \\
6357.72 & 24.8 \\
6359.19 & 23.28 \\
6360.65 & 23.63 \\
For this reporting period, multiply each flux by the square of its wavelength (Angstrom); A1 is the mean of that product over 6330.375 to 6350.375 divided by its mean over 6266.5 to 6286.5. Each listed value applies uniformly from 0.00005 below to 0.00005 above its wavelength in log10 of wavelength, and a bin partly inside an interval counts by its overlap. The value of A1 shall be 1.4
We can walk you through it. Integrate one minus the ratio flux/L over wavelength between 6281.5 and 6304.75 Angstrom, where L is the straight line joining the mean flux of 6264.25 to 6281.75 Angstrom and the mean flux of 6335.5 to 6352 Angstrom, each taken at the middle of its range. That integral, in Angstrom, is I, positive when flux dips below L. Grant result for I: -0.7 Angstrom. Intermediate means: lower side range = 17.3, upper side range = 25.1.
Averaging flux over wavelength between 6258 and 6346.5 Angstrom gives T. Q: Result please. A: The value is 20.9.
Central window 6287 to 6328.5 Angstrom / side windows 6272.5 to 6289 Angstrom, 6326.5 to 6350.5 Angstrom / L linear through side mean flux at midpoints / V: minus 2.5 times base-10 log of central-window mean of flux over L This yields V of -0.025 mag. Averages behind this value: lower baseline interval 18.1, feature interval 21.7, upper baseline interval 24.6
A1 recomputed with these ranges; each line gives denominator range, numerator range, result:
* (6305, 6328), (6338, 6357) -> 1.12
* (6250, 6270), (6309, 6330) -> 1.42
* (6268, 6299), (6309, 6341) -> 1.28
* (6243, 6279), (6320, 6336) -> 1.48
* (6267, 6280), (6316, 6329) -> 1.36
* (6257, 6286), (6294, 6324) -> 1.27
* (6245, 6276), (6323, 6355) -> 1.53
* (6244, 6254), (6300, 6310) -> 1.43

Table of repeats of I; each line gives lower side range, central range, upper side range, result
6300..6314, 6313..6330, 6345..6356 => -0.26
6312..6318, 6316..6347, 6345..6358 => -0.53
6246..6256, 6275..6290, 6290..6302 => 0.61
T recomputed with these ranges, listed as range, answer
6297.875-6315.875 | 21.7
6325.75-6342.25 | 24.3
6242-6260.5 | 15.2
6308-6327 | 23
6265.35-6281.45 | 17.2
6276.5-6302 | 19.5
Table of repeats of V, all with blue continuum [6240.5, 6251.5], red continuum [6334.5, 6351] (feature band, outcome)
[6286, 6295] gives -0.02 mag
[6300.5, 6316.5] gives -0.02 mag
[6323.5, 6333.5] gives -0.01 mag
